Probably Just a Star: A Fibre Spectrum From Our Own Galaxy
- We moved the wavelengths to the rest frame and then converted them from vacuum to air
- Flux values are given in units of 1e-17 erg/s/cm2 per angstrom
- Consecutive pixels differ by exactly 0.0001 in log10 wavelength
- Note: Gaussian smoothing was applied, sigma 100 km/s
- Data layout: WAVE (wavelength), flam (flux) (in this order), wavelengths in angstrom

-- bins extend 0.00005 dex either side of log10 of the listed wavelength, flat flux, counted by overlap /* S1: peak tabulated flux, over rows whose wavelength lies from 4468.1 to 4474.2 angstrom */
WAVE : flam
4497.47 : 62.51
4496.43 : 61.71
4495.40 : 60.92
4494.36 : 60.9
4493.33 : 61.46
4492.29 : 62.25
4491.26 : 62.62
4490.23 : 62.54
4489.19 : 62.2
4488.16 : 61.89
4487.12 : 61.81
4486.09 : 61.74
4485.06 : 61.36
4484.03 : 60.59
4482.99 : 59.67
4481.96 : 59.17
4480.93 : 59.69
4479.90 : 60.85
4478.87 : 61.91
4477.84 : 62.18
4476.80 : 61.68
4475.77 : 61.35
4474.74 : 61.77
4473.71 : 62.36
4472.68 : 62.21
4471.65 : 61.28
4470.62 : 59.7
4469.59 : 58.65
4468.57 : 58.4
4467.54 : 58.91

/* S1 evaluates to 62.36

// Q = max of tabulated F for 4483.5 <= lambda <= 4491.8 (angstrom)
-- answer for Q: 62.62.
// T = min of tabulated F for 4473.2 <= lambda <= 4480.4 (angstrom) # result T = 60.85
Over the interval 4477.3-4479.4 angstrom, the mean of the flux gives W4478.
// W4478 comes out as 61.8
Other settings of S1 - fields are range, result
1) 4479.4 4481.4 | 60.85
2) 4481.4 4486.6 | 61.74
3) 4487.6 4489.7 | 62.2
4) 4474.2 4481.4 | 62.18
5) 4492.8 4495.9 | 61.46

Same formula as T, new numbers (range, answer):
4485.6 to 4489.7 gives 61.74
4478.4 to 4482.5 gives 59.17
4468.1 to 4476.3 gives 58.4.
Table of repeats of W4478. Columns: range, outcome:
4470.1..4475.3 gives 61.5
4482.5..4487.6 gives 61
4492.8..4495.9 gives 61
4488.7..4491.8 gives 62.5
